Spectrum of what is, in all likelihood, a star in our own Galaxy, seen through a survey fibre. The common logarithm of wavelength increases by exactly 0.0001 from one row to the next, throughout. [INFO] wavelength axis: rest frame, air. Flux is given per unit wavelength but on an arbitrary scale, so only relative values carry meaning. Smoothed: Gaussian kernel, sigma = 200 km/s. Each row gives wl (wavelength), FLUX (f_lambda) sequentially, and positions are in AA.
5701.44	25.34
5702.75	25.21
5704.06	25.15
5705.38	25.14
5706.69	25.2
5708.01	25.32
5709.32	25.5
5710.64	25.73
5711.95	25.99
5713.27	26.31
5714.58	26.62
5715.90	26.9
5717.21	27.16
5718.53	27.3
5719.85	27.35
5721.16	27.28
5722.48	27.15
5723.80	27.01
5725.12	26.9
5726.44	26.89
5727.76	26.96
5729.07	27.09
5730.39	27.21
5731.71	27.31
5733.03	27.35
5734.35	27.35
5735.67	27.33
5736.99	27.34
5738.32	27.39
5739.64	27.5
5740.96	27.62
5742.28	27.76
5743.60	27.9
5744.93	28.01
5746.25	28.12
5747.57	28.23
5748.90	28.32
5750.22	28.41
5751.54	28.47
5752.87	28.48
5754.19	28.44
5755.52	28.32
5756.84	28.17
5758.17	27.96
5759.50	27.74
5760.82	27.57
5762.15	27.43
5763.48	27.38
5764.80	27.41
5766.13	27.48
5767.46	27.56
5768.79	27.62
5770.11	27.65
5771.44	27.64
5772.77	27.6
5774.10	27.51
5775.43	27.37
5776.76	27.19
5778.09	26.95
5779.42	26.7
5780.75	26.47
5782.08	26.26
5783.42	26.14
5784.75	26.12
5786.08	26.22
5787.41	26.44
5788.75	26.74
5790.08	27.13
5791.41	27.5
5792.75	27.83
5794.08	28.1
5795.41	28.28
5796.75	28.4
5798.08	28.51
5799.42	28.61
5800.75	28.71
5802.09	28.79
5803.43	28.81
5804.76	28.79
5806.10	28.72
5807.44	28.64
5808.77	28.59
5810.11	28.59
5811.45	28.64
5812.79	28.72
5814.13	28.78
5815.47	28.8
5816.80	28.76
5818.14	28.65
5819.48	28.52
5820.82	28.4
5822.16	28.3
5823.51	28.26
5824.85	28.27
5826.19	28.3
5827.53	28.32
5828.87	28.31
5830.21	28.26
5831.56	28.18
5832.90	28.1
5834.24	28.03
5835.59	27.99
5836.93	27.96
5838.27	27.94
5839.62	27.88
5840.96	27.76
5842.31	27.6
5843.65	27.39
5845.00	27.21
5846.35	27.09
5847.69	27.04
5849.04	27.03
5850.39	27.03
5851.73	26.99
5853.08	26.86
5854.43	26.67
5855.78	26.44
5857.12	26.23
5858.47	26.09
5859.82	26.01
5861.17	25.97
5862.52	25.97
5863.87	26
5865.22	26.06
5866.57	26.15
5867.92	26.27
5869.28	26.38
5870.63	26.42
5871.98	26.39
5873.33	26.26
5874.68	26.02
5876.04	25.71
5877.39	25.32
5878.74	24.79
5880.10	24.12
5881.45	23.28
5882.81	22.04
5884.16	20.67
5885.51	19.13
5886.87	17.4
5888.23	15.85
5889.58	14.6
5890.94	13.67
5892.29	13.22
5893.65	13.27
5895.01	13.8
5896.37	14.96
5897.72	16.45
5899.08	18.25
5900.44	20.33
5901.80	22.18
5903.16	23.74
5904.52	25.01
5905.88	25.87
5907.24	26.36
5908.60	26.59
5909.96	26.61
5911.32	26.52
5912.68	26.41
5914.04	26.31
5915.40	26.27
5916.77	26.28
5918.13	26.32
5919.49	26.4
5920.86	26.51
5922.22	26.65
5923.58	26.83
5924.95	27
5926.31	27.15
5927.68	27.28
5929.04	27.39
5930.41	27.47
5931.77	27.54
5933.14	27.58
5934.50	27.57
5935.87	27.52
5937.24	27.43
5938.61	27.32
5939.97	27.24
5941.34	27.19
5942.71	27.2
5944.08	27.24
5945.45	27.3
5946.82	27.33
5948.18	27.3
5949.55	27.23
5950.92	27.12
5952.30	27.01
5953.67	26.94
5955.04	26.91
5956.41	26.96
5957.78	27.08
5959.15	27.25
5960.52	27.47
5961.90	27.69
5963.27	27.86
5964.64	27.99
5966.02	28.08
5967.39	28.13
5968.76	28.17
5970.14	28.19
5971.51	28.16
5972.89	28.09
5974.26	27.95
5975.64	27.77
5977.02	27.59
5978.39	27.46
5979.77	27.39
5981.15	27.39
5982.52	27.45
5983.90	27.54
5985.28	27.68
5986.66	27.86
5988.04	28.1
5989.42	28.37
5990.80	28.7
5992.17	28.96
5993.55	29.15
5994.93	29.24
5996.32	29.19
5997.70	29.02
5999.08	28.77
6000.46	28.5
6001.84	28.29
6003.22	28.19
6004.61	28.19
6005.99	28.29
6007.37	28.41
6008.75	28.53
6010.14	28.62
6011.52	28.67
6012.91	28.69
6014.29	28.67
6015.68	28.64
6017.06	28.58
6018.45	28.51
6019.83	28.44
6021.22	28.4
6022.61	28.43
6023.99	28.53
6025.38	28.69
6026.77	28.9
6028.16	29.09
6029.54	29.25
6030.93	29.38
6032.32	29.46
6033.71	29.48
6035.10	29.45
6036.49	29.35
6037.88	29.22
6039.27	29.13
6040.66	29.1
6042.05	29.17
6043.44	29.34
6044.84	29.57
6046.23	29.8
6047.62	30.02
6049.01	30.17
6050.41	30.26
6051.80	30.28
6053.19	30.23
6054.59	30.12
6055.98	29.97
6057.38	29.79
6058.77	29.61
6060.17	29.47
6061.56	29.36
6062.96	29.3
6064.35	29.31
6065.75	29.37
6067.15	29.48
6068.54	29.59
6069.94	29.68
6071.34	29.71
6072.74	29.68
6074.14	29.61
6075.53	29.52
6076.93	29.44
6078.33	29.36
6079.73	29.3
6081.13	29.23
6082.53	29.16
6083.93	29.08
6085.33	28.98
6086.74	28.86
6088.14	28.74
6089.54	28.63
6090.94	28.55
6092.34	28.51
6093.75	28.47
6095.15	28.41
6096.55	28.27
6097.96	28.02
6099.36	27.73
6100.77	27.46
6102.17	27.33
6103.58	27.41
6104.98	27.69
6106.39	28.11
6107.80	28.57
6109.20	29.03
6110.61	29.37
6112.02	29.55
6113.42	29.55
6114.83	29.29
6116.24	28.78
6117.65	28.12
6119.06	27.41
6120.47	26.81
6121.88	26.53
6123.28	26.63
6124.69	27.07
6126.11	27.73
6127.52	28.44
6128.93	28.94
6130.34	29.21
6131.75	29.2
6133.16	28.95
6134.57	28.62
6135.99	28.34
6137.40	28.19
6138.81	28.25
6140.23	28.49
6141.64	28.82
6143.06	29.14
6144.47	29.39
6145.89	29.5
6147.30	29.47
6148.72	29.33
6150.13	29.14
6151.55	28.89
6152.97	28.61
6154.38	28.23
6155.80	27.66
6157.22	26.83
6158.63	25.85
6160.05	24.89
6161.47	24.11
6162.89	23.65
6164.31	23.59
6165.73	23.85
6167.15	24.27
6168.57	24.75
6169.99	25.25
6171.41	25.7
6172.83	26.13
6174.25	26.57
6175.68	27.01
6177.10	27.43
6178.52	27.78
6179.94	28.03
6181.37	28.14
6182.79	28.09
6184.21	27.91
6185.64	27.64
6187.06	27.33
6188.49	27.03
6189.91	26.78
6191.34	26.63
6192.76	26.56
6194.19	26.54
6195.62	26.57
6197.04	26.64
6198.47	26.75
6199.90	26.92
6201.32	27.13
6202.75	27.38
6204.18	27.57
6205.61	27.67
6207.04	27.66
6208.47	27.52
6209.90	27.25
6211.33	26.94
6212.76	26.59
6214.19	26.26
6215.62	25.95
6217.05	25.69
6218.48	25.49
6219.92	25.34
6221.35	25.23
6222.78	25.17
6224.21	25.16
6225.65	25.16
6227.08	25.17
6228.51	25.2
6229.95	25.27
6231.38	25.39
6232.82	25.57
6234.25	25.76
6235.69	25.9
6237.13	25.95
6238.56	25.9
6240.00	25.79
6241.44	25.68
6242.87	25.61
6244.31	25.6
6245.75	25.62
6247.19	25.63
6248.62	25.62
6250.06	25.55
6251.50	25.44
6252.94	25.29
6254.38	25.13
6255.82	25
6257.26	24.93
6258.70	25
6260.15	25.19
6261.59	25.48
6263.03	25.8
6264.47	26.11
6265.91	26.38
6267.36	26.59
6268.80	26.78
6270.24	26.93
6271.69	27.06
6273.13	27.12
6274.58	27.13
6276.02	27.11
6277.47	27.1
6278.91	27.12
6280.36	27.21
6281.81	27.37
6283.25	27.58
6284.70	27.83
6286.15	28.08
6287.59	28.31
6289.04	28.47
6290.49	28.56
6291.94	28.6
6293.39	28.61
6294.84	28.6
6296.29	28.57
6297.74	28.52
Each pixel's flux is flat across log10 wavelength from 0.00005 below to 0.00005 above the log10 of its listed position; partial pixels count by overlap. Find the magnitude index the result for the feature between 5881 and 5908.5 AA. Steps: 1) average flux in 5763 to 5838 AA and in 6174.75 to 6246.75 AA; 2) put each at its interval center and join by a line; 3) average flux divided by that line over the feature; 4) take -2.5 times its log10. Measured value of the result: 0.40 mag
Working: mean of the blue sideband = 27.9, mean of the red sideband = 26.5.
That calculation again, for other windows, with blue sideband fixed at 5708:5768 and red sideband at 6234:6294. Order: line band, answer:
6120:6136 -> -0.05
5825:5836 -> -0.04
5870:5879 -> 0.05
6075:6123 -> -0.07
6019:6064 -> -0.10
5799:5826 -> -0.05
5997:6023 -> -0.06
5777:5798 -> 0.01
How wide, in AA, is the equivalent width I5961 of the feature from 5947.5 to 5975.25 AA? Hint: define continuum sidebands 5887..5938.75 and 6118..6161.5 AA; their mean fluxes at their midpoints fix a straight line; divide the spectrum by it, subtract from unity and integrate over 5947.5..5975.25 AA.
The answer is -3.5 AA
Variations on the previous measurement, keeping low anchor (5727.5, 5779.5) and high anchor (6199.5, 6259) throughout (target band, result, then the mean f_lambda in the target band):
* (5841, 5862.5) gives 0.4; 26.8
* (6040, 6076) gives -4.3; 29.7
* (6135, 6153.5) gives -1.9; 28.9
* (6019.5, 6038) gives -1.6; 29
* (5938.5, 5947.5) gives -0.1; 27.3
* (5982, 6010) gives -1.7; 28.4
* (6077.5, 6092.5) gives -1.4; 29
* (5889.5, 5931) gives 5.9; 23.2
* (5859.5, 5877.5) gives 0.8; 26.1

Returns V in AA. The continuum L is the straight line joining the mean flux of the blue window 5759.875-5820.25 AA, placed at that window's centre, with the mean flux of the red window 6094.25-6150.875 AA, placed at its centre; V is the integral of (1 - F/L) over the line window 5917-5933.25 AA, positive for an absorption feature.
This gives 0.6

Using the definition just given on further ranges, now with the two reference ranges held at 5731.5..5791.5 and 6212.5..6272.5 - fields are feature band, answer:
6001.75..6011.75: -0.7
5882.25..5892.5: 3.7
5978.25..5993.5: -0.8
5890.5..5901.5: 4.6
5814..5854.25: -1.0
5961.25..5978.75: -0.8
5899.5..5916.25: 1.1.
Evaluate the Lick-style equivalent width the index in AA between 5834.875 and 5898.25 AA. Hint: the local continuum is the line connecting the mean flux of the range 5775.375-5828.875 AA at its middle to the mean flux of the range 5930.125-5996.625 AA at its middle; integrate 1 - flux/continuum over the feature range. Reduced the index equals 9.07 AA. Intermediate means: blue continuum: 27.9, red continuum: 27.7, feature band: 23.9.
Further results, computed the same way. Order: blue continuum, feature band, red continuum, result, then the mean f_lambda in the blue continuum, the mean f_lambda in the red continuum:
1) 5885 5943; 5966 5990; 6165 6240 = -3.6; 23.6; 26.4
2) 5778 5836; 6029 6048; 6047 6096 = -0.1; 28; 29.4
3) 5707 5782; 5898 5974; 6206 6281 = 0.5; 27.3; 26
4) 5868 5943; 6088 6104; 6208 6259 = -2.1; 23.9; 25.7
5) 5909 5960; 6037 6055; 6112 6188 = -1.6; 27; 27.5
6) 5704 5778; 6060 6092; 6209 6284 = -3.5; 27.3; 26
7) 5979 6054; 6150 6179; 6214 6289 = 1.0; 28.8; 26.1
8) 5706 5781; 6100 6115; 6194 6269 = -1.2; 27.3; 26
